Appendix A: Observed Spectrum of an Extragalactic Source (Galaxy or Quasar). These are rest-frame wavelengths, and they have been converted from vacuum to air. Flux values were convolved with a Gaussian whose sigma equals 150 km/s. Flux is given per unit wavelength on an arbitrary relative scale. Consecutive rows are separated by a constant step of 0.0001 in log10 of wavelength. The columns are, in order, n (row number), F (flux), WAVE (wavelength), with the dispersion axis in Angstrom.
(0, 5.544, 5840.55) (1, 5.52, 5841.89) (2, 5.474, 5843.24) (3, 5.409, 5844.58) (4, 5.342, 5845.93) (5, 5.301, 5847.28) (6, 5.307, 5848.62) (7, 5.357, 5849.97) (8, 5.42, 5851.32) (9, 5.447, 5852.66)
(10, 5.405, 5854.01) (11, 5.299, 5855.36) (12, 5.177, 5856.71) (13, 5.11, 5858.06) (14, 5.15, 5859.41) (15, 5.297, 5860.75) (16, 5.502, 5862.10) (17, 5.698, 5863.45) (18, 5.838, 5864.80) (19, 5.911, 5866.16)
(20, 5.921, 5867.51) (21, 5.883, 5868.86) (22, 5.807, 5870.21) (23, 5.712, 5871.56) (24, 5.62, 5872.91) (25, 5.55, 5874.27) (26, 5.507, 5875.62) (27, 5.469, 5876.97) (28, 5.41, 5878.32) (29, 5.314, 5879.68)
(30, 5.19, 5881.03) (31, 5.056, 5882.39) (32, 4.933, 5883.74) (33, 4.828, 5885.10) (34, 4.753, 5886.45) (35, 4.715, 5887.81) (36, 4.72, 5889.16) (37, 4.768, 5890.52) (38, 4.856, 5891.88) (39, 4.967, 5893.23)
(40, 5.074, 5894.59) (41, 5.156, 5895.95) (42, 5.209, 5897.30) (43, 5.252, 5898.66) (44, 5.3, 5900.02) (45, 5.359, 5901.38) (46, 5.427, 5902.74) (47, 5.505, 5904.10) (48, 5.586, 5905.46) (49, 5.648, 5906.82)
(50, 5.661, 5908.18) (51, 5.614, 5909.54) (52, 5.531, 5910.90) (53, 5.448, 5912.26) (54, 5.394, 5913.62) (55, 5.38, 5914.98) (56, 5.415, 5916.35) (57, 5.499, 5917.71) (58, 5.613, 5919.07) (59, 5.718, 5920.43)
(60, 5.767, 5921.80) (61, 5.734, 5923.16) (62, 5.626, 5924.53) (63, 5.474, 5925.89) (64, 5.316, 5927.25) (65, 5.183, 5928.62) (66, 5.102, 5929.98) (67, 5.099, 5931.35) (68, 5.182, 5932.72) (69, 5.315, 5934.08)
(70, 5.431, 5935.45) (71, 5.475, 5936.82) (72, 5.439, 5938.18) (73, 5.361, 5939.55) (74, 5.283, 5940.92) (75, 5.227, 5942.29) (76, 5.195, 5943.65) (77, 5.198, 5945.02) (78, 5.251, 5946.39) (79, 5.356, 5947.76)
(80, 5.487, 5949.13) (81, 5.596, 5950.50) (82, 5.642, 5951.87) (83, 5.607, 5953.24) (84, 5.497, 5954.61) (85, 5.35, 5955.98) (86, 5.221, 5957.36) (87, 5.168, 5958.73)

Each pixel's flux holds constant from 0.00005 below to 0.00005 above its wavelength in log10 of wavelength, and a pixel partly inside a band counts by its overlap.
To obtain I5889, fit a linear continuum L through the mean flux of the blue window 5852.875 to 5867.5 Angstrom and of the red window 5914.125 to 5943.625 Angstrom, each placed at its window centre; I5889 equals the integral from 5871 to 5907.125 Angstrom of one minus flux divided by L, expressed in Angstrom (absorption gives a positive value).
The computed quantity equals 1.49 Angstrom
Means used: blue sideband 5.46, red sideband 5.41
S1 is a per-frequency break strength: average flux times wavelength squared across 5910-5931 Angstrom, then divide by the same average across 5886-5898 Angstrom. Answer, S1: 1.12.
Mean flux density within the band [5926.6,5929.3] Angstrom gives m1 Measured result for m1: 5.24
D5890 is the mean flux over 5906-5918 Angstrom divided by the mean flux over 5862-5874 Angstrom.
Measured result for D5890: 0.96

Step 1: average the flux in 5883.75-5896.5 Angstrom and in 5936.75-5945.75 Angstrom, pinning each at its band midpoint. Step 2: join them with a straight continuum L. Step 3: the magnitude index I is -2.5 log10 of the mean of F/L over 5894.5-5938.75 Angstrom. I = -0.07 mag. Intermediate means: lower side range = 4.87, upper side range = 5.3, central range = 5.43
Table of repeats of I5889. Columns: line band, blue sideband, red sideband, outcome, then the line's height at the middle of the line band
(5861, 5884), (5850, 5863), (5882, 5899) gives -1.8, 5.14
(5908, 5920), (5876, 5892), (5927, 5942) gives -0.8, 5.17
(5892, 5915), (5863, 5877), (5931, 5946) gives 0.6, 5.52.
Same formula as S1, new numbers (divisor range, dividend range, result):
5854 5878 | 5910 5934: 1.00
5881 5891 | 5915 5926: 1.17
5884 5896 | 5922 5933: 1.12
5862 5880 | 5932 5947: 0.96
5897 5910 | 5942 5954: 1.01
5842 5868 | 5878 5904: 0.94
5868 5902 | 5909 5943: 1.05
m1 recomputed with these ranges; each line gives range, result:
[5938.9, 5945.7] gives 5.25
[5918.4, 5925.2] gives 5.69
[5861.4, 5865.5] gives 5.66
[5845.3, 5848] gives 5.33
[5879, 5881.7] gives 5.25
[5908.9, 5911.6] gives 5.58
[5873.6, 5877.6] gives 5.52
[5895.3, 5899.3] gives 5.21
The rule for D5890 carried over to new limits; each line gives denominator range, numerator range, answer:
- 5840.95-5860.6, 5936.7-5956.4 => 1.01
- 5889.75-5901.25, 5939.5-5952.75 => 1.06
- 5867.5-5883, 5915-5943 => 0.98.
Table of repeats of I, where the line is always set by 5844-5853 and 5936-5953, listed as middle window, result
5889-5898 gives 0.08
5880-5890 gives 0.10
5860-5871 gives -0.07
